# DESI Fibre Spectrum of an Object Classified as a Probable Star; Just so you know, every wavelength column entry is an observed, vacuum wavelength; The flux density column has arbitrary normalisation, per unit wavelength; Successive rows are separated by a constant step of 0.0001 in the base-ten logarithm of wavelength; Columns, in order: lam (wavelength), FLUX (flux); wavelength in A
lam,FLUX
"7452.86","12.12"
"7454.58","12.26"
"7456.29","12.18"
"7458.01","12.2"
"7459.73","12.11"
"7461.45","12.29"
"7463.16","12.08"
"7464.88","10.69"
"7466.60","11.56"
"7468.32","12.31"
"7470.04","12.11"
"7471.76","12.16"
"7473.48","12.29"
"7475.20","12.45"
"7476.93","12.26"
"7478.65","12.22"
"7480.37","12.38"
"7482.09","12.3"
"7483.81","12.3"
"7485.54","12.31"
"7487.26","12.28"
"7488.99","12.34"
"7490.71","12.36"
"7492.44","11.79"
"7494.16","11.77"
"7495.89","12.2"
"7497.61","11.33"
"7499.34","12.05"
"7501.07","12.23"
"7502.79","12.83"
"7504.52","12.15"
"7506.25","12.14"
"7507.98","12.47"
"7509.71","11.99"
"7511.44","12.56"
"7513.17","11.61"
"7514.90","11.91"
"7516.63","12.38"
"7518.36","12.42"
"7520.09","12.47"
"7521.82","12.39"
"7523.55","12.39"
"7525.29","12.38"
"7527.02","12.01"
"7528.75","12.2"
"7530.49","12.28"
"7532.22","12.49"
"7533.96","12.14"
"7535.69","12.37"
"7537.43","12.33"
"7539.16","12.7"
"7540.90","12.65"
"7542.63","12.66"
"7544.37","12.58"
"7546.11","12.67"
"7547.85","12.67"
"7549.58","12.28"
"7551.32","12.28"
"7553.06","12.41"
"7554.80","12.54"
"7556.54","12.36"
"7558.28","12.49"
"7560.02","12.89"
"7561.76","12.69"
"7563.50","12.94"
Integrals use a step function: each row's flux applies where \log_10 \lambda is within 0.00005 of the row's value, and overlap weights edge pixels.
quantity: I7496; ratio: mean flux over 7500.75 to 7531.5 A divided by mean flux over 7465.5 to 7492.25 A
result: 1.0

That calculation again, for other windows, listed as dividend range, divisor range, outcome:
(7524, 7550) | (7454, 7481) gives 1.03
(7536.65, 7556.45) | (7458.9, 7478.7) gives 1.04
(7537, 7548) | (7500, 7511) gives 1.03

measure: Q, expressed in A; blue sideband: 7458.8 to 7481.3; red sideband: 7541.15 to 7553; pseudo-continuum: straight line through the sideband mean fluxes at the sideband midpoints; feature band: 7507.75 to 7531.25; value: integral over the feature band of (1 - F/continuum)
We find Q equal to 0.23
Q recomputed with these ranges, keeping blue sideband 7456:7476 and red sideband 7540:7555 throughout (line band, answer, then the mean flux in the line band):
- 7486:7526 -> 0.26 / 12.2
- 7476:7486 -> -0.14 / 12.3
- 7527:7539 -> 0.13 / 12.3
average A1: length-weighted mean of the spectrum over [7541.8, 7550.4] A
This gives 12.6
